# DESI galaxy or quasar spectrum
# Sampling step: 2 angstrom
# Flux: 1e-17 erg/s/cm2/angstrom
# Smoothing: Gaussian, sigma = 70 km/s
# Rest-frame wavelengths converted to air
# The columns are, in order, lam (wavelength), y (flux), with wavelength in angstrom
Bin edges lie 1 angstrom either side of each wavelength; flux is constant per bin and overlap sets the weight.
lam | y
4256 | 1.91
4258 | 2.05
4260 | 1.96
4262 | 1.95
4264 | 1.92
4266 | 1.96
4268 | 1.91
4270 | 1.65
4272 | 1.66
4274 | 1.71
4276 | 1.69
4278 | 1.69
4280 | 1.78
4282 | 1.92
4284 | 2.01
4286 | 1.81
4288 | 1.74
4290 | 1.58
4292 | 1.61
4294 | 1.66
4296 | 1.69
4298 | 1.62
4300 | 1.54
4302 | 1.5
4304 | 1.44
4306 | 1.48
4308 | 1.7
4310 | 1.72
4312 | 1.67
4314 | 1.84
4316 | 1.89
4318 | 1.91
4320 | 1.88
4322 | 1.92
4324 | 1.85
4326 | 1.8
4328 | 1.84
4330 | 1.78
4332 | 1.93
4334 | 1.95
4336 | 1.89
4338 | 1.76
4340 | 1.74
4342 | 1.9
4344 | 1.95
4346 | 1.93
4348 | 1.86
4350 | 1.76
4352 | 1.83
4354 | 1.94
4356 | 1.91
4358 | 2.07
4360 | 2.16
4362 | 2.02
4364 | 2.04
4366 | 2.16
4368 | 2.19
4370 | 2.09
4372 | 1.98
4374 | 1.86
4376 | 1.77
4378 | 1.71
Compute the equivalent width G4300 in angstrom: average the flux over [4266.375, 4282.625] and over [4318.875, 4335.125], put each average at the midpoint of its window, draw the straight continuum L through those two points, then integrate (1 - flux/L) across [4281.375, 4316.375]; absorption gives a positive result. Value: 2.4 angstrom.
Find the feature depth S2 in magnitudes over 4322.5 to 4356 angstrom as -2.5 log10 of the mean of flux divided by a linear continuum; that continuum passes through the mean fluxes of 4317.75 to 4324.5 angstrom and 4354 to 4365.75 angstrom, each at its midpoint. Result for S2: 0.057 mag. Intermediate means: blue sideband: 1.89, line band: 1.86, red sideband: 2.04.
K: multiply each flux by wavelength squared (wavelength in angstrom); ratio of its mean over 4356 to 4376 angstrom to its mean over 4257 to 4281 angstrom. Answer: 1.17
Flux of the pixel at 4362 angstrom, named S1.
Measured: 2.02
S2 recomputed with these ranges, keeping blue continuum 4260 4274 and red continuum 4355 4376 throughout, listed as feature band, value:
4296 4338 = 0.11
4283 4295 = 0.09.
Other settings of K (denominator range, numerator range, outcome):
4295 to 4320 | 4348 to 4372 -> 1.23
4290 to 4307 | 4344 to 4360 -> 1.25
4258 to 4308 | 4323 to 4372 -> 1.15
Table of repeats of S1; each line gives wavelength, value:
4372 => 1.98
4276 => 1.69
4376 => 1.77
